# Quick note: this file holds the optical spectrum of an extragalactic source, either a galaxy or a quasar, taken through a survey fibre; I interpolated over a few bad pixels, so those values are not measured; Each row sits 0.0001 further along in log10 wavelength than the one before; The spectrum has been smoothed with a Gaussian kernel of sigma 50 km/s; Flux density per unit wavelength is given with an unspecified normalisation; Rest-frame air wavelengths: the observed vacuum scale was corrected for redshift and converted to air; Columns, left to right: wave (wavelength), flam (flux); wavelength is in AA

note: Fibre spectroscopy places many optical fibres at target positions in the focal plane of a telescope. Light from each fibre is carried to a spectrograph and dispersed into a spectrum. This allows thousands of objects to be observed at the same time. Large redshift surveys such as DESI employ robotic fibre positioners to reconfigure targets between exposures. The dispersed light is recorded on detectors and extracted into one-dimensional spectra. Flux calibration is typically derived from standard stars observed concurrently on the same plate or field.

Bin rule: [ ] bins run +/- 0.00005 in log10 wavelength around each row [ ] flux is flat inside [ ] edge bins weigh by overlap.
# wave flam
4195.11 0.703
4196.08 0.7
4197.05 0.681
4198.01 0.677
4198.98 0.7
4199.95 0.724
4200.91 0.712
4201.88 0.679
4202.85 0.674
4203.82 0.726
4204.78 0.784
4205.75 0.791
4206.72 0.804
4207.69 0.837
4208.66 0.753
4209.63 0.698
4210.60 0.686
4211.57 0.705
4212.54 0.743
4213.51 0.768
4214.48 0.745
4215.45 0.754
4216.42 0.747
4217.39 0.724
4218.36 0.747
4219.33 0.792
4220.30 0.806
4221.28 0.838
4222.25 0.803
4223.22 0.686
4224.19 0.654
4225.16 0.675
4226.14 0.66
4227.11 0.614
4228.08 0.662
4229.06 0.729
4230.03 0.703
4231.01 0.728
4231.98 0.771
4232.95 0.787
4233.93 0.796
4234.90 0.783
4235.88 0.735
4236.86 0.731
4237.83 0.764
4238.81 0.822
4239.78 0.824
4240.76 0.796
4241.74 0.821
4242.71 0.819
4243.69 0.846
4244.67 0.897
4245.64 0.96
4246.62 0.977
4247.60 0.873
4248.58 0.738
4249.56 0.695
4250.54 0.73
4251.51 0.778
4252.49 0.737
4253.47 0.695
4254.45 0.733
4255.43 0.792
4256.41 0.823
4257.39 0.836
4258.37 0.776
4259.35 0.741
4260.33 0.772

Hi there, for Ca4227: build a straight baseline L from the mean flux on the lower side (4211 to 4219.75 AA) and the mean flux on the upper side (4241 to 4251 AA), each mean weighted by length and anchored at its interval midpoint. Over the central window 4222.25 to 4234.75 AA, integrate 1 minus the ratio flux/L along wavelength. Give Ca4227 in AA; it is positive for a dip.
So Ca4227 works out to 1.2 AA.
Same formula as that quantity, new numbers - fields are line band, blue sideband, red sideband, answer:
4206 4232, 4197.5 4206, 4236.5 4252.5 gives 0.74 AA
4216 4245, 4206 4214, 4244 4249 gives 2.46 AA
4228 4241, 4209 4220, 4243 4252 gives 0.56 AA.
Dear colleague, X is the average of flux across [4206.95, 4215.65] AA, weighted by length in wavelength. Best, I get 0.744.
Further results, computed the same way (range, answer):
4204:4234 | 0.741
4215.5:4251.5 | 0.771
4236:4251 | 0.817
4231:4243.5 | 0.787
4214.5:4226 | 0.745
